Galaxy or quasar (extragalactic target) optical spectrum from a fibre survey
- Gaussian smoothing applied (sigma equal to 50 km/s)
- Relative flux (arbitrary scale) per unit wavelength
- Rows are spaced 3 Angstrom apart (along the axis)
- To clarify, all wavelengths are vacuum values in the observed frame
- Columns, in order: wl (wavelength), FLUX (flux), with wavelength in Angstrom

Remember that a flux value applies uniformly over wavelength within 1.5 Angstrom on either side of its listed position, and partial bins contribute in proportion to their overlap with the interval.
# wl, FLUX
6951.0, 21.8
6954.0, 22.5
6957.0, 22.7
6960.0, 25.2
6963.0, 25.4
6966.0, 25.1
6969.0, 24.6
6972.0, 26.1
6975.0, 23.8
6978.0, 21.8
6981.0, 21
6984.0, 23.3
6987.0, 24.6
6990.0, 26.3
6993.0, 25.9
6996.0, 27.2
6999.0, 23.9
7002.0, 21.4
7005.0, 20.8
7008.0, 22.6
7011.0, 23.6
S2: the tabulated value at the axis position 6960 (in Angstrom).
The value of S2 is 25.2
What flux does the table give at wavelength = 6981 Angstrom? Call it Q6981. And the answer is 21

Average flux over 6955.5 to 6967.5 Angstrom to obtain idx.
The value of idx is 24.6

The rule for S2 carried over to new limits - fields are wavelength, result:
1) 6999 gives 23.9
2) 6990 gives 26.3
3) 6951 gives 21.8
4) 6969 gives 24.6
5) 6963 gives 25.4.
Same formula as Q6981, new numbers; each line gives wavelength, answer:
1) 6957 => 22.7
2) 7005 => 20.8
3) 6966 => 25.1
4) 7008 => 22.6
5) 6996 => 27.2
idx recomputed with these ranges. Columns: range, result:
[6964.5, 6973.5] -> 25.3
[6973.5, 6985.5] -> 22.5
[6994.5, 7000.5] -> 25.5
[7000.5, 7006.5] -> 21.1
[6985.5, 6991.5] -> 25.5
